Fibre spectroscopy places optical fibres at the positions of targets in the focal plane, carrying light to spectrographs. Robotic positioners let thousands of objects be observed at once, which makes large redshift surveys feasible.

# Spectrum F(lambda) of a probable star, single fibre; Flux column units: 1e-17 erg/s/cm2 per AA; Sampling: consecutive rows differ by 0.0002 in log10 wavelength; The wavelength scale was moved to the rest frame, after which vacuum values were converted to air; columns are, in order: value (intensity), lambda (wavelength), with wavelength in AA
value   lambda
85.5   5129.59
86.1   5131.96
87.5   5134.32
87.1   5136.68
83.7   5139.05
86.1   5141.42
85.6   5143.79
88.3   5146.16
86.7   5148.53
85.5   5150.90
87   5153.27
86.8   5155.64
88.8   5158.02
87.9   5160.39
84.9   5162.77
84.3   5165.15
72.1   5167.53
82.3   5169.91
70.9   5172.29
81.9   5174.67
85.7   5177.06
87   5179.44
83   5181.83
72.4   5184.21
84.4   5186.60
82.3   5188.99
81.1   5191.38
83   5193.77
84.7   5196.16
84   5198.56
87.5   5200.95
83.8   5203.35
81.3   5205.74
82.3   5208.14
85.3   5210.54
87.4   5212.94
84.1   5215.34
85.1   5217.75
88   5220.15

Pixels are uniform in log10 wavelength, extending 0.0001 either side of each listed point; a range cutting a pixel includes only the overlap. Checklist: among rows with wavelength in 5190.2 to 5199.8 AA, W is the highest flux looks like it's 84.7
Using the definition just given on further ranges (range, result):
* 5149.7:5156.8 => 87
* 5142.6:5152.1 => 88.3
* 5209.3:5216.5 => 87.4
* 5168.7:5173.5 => 82.3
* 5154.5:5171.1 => 88.8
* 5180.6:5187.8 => 84.4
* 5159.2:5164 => 87.9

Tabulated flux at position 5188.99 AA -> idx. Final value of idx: 82.3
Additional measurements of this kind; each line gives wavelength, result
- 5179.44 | 87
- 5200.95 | 87.5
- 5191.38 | 81.1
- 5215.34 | 84.1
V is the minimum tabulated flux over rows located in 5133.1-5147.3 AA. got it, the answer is 83.7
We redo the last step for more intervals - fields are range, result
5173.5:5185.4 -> 72.4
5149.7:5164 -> 84.9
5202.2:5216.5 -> 81.3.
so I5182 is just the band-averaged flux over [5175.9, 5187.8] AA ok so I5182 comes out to 82.5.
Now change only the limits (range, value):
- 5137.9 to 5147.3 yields 85.9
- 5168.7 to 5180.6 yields 81.5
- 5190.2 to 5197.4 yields 82.9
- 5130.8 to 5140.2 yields 86.2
